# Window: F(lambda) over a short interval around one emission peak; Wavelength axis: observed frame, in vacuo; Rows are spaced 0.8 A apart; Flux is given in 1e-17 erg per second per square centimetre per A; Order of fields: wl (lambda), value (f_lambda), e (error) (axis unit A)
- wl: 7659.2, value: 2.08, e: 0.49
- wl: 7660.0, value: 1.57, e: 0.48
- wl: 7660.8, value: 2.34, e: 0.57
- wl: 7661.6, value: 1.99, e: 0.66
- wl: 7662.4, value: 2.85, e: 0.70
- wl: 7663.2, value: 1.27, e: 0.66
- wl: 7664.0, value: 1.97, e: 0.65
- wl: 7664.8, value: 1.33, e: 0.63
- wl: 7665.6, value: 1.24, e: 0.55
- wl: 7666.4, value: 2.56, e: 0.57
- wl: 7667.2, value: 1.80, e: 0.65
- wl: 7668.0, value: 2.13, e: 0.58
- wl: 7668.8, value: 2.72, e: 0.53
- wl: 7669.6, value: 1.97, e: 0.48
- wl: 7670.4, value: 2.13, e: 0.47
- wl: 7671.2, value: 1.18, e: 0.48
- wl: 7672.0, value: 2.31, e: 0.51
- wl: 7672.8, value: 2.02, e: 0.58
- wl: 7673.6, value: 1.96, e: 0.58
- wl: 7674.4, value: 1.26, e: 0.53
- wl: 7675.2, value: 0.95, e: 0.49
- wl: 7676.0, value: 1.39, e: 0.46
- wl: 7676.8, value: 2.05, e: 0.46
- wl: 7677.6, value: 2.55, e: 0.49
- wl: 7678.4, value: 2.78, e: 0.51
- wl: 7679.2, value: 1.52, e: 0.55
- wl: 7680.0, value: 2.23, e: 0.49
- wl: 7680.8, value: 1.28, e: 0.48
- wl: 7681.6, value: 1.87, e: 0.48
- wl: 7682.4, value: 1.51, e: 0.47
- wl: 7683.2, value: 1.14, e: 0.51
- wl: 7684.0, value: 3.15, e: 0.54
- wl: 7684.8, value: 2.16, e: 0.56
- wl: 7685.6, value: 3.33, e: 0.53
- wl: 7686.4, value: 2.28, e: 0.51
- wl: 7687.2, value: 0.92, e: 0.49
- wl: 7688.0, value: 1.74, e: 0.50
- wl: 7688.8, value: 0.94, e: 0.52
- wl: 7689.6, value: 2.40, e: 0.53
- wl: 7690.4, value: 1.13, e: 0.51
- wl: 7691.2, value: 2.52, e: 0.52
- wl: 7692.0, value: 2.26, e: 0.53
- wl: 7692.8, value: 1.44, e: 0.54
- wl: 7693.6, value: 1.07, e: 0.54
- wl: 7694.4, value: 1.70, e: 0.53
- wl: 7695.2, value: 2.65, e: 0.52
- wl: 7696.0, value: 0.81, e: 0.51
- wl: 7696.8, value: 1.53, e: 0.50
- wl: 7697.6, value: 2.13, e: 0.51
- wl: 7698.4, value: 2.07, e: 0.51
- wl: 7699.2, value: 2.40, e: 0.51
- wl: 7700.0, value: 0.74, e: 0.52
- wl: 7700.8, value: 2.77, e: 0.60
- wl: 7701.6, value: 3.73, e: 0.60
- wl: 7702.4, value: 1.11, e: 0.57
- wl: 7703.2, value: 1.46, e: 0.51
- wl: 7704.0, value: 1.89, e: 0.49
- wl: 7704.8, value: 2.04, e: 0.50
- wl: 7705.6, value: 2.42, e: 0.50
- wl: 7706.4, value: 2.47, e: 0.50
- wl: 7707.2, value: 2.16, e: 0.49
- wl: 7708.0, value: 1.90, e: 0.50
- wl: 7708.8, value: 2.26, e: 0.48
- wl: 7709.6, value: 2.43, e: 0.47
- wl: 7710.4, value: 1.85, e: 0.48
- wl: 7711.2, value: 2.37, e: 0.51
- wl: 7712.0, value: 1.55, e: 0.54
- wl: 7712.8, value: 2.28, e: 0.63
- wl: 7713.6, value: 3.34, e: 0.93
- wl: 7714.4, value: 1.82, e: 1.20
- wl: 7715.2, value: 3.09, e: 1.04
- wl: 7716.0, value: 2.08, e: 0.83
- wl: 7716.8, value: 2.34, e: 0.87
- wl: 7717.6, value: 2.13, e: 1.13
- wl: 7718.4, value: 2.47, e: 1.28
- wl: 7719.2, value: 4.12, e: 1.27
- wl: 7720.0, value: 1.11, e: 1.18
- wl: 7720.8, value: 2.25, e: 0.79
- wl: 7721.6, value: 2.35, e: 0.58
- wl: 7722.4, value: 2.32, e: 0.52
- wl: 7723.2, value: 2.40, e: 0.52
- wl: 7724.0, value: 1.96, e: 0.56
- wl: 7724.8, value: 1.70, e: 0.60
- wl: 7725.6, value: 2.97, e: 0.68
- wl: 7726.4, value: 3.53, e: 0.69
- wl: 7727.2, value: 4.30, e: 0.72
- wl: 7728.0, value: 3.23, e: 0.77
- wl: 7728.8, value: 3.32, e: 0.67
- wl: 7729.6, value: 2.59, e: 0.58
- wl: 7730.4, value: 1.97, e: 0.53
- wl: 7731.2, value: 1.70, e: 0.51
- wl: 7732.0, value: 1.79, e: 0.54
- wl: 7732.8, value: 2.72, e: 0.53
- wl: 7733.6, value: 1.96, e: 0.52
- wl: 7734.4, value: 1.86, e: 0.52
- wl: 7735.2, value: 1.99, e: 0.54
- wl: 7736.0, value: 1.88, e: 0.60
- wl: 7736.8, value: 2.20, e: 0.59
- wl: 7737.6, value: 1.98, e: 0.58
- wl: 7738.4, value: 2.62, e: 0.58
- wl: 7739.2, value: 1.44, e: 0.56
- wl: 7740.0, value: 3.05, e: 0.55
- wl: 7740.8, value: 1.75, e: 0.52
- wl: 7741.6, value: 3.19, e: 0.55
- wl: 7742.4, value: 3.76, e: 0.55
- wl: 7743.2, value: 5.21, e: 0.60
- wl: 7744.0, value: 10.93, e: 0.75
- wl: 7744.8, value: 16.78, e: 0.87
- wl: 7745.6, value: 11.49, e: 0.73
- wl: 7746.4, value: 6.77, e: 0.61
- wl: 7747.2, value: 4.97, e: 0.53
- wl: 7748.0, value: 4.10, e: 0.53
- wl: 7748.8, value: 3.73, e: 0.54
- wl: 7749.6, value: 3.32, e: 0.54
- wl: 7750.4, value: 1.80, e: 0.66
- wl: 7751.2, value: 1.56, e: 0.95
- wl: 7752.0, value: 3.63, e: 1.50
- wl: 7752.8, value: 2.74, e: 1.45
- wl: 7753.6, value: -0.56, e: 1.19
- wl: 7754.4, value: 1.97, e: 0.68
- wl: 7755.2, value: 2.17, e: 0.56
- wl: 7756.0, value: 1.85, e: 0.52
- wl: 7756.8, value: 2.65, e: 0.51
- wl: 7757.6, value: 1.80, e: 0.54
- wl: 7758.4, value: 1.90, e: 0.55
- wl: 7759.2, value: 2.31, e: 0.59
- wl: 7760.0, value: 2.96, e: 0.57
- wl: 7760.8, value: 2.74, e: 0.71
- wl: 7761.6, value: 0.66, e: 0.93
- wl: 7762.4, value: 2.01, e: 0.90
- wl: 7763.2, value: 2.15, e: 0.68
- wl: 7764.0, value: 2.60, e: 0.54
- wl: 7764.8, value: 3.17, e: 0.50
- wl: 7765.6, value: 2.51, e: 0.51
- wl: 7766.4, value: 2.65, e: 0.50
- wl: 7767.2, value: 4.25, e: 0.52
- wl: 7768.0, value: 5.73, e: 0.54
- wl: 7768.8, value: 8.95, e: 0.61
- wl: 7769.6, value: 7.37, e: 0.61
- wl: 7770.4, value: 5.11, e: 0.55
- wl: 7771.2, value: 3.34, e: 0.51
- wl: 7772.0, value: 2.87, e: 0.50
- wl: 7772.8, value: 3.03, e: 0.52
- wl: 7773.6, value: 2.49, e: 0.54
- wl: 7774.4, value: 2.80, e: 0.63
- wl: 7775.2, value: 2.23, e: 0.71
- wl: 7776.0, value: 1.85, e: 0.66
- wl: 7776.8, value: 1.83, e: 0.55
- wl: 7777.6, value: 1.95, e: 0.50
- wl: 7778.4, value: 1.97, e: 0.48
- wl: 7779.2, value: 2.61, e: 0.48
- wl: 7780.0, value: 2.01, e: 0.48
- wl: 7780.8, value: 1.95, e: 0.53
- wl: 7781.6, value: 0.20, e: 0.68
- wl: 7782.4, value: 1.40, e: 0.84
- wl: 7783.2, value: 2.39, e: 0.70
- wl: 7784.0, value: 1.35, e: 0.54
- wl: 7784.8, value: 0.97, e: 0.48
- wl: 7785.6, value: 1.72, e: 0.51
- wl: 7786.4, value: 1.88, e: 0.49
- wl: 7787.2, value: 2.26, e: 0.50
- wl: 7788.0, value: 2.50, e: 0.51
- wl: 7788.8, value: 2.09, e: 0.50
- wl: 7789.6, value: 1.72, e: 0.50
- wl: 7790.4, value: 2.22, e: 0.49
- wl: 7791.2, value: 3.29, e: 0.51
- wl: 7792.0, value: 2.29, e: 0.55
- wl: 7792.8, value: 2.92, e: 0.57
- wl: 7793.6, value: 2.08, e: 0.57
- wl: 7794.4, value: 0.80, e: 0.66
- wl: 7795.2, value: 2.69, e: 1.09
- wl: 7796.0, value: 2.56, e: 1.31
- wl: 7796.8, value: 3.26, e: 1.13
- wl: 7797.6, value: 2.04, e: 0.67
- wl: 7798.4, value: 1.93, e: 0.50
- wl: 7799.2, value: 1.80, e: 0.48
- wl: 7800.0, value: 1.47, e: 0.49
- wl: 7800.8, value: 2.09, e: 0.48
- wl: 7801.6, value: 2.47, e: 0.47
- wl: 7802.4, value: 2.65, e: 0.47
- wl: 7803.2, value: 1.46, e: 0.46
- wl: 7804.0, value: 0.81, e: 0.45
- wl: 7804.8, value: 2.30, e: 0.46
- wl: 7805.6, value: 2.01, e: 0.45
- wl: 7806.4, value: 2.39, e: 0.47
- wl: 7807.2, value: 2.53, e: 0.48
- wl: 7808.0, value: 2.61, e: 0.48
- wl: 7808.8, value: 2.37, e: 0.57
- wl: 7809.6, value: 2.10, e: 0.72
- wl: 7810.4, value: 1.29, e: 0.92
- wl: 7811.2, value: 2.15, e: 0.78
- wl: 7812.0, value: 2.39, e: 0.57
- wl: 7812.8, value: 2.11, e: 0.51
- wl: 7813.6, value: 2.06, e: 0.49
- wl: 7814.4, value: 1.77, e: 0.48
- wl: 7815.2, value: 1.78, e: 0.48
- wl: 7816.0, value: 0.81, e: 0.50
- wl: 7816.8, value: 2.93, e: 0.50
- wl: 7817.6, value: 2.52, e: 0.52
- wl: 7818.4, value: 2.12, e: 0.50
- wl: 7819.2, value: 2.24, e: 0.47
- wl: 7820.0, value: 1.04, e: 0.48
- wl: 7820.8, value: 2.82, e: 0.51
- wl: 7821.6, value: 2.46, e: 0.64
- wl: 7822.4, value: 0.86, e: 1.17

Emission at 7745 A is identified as H-alpha 6563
